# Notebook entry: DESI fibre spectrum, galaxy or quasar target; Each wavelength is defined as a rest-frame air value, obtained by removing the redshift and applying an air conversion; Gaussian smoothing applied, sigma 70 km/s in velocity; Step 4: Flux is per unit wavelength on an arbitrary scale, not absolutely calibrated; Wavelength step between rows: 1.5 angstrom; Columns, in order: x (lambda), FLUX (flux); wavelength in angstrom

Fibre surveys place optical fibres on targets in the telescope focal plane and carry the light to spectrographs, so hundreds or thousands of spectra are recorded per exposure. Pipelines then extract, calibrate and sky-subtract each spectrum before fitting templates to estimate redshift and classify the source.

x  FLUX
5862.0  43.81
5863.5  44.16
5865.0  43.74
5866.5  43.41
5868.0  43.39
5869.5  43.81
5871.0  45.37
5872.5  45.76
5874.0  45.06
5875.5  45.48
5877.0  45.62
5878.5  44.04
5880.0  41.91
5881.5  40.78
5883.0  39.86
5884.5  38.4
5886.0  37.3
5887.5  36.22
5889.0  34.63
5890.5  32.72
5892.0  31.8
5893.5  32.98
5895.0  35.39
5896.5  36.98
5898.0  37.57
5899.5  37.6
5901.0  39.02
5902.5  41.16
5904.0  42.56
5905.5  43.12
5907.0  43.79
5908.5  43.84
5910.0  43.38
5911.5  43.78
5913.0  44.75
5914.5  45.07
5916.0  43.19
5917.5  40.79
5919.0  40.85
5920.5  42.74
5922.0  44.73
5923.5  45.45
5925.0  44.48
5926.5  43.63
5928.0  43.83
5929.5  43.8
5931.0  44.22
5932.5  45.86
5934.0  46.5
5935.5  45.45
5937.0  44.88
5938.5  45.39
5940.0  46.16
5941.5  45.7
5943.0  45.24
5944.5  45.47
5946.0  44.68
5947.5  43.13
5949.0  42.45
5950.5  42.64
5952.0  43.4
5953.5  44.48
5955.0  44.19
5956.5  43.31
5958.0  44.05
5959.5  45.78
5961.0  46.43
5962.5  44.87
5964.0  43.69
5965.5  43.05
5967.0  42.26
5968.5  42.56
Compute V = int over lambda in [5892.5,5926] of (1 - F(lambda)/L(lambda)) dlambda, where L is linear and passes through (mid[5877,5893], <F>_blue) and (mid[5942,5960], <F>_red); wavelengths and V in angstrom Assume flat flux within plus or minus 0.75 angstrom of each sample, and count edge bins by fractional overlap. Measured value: -1.0 angstrom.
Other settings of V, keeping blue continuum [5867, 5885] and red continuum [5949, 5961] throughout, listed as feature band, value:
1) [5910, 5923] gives 0.1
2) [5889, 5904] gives 2.5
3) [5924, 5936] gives -0.2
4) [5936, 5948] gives -0.3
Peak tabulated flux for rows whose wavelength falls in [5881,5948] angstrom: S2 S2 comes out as 46.5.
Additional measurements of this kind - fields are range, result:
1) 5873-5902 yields 45.62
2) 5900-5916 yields 45.07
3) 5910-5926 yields 45.45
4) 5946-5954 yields 44.68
